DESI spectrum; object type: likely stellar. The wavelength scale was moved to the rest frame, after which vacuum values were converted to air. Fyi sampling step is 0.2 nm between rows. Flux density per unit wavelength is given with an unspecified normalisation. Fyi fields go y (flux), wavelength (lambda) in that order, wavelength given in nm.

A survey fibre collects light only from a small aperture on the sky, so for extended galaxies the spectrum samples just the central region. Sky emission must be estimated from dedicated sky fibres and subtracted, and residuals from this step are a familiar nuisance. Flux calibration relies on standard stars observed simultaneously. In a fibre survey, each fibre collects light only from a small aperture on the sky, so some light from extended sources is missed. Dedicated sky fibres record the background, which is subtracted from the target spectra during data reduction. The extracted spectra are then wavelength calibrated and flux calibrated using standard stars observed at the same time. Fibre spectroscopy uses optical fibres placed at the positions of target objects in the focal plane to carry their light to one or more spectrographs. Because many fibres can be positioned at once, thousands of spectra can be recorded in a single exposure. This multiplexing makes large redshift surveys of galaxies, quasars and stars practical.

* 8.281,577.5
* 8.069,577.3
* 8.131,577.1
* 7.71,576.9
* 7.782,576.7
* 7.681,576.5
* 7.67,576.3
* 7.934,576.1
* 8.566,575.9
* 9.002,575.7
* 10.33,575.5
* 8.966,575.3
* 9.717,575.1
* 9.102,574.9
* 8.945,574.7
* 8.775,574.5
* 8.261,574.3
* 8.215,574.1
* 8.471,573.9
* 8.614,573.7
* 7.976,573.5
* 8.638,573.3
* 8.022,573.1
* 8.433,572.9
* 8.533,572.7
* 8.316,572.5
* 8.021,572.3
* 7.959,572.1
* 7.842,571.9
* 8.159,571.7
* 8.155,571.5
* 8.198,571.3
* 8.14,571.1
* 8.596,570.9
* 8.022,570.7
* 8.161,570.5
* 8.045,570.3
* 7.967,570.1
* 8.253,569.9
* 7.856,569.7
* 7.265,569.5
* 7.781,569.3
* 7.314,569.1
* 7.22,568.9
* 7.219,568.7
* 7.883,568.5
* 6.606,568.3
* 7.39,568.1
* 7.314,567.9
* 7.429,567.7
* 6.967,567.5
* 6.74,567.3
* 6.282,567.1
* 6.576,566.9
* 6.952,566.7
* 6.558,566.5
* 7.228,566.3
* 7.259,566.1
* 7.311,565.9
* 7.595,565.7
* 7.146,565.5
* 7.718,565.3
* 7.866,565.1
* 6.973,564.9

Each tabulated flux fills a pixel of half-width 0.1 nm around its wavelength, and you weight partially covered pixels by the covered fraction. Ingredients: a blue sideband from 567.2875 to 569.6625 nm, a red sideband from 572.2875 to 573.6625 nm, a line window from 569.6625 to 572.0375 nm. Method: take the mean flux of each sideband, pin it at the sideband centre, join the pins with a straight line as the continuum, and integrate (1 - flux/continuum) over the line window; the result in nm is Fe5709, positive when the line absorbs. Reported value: -0.09 nm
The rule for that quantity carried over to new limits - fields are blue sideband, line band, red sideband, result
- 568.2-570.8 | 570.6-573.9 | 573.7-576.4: -0.01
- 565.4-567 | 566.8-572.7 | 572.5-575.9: 0.12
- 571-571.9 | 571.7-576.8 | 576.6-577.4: -0.28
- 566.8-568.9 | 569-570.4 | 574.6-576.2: -0.04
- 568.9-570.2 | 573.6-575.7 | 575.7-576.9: -0.27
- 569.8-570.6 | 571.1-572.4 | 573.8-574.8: 0.03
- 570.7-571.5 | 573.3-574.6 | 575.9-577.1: -0.06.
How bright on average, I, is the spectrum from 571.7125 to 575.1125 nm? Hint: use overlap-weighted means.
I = 8.42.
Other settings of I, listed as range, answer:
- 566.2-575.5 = 7.92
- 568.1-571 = 7.72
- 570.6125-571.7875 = 8.21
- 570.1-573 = 8.18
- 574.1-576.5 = 8.77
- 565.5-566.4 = 7.33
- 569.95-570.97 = 8.15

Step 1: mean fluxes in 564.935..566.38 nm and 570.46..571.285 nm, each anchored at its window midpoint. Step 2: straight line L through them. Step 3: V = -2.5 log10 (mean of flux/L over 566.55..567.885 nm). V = 0.123 mag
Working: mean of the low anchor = 7.43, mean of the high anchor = 8.23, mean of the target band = 6.85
